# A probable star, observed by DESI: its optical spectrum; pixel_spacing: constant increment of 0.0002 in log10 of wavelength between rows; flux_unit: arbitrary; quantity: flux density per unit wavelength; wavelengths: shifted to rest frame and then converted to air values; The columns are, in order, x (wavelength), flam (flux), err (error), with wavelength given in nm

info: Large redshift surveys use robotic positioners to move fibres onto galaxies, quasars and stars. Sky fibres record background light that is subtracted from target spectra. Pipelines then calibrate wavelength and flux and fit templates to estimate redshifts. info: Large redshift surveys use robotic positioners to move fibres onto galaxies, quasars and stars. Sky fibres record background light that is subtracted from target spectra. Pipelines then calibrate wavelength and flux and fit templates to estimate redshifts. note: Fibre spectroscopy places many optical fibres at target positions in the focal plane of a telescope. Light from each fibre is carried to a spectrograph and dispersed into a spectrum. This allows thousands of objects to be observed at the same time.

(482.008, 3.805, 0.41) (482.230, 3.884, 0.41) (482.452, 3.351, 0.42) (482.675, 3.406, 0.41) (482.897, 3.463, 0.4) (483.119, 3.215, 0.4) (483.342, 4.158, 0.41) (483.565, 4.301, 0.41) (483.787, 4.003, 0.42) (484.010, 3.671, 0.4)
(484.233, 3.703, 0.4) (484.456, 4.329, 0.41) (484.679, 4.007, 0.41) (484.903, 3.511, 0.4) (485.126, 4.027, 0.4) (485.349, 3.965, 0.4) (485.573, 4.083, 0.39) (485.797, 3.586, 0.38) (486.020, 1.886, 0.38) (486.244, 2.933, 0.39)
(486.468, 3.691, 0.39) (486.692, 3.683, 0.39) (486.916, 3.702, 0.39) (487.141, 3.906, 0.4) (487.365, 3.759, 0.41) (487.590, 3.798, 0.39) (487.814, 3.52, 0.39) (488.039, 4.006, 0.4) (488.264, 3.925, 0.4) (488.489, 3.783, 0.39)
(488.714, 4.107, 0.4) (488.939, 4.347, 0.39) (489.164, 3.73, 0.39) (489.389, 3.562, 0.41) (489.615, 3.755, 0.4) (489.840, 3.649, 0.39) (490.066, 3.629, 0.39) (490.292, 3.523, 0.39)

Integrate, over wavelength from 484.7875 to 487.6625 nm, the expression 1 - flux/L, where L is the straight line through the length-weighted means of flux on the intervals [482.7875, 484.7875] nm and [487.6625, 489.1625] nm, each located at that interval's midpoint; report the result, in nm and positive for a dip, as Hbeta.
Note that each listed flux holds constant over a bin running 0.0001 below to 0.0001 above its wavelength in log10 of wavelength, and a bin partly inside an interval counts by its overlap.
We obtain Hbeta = 0.24 nm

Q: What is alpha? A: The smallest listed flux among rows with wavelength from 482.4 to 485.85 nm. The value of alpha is 3.215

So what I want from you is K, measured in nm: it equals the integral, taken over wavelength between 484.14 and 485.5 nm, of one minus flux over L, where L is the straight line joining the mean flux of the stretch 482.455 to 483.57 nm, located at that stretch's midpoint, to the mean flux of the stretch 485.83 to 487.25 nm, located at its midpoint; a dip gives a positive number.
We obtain -0.18 nm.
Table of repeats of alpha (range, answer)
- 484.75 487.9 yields 1.886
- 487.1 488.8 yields 3.52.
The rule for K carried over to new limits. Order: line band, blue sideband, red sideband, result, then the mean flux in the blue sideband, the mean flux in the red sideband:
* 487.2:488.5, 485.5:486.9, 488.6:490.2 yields -0.083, 3.32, 3.82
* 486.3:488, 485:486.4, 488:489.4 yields -0.015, 3.42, 3.95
